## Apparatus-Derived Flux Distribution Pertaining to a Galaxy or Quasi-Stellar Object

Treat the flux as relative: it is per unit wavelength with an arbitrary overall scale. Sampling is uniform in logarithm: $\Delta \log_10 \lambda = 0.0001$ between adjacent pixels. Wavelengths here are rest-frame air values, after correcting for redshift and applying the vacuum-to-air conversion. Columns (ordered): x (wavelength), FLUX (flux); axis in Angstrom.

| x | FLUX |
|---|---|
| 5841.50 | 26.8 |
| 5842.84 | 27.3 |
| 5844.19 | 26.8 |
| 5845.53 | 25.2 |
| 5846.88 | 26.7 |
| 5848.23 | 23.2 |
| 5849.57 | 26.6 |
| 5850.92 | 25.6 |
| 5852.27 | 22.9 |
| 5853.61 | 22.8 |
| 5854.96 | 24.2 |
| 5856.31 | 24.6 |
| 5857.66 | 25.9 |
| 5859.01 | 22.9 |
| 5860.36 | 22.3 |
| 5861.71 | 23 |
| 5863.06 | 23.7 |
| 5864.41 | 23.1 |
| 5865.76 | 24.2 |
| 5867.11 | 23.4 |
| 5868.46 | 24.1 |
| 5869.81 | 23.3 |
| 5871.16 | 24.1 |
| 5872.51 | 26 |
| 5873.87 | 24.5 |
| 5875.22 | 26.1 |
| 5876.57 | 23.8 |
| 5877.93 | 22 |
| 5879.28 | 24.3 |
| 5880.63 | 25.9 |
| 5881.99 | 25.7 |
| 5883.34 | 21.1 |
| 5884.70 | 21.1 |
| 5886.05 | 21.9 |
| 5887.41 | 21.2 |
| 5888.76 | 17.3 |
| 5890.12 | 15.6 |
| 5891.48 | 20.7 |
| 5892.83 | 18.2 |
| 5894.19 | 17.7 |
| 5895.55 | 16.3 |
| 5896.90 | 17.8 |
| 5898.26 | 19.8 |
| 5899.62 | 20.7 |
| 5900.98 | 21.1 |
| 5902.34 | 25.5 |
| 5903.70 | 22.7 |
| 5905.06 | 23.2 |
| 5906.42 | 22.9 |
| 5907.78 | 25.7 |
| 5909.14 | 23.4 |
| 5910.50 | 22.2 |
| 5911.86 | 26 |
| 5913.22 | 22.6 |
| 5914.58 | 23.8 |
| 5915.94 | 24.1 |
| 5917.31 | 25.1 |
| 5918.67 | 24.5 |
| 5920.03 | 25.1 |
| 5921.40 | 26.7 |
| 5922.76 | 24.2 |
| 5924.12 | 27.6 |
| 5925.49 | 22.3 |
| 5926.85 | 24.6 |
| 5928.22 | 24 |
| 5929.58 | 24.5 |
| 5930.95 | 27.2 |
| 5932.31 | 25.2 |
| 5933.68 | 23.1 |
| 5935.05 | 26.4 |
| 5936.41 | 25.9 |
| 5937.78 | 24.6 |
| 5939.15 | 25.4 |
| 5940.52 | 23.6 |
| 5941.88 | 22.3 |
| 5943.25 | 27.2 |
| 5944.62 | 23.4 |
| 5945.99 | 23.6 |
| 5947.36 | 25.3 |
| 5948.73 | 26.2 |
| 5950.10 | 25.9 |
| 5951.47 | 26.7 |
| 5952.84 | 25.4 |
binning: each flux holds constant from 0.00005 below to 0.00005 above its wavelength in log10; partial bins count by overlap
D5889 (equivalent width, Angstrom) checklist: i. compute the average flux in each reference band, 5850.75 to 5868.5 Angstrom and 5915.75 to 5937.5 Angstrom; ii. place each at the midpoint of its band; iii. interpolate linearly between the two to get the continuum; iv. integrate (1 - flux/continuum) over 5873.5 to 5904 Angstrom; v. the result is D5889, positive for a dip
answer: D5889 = 3.7 Angstrom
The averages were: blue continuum 23.7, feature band 21.3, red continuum 25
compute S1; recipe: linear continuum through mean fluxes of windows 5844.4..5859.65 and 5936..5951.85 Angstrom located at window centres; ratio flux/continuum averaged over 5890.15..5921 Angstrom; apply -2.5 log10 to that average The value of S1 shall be 0.13 mag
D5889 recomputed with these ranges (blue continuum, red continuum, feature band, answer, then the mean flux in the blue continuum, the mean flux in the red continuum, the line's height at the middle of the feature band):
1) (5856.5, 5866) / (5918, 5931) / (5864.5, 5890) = 0.8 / 23.6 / 25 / 23.9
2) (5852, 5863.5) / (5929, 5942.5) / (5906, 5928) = 0.1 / 23.6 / 24.8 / 24.5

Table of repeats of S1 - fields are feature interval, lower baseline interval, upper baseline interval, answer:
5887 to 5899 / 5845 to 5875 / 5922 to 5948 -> 0.318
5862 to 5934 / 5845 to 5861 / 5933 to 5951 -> 0.073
